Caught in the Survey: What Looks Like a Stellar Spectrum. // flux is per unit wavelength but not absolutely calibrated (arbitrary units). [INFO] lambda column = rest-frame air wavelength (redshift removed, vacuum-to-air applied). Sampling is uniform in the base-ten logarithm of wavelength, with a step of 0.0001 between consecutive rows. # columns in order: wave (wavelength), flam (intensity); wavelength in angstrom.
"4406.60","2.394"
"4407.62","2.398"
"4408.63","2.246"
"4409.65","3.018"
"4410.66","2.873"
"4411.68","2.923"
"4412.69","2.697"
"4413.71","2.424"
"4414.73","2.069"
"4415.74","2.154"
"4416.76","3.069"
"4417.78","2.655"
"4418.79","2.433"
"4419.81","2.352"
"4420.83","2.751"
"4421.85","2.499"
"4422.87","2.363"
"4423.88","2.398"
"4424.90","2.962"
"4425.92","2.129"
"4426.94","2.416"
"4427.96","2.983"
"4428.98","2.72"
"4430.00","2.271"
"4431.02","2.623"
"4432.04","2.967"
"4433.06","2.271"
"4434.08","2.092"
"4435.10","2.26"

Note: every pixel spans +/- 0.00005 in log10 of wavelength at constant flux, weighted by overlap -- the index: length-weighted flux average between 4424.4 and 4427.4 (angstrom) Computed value 2.5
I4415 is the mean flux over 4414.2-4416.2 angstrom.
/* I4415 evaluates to 2.12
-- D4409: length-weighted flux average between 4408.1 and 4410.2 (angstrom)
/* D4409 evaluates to 2.64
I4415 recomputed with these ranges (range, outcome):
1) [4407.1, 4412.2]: 2.69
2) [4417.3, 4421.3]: 2.55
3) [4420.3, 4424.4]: 2.5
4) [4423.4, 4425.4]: 2.68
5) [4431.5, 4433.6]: 2.61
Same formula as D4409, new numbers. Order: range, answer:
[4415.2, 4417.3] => 2.6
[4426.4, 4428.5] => 2.69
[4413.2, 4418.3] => 2.48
